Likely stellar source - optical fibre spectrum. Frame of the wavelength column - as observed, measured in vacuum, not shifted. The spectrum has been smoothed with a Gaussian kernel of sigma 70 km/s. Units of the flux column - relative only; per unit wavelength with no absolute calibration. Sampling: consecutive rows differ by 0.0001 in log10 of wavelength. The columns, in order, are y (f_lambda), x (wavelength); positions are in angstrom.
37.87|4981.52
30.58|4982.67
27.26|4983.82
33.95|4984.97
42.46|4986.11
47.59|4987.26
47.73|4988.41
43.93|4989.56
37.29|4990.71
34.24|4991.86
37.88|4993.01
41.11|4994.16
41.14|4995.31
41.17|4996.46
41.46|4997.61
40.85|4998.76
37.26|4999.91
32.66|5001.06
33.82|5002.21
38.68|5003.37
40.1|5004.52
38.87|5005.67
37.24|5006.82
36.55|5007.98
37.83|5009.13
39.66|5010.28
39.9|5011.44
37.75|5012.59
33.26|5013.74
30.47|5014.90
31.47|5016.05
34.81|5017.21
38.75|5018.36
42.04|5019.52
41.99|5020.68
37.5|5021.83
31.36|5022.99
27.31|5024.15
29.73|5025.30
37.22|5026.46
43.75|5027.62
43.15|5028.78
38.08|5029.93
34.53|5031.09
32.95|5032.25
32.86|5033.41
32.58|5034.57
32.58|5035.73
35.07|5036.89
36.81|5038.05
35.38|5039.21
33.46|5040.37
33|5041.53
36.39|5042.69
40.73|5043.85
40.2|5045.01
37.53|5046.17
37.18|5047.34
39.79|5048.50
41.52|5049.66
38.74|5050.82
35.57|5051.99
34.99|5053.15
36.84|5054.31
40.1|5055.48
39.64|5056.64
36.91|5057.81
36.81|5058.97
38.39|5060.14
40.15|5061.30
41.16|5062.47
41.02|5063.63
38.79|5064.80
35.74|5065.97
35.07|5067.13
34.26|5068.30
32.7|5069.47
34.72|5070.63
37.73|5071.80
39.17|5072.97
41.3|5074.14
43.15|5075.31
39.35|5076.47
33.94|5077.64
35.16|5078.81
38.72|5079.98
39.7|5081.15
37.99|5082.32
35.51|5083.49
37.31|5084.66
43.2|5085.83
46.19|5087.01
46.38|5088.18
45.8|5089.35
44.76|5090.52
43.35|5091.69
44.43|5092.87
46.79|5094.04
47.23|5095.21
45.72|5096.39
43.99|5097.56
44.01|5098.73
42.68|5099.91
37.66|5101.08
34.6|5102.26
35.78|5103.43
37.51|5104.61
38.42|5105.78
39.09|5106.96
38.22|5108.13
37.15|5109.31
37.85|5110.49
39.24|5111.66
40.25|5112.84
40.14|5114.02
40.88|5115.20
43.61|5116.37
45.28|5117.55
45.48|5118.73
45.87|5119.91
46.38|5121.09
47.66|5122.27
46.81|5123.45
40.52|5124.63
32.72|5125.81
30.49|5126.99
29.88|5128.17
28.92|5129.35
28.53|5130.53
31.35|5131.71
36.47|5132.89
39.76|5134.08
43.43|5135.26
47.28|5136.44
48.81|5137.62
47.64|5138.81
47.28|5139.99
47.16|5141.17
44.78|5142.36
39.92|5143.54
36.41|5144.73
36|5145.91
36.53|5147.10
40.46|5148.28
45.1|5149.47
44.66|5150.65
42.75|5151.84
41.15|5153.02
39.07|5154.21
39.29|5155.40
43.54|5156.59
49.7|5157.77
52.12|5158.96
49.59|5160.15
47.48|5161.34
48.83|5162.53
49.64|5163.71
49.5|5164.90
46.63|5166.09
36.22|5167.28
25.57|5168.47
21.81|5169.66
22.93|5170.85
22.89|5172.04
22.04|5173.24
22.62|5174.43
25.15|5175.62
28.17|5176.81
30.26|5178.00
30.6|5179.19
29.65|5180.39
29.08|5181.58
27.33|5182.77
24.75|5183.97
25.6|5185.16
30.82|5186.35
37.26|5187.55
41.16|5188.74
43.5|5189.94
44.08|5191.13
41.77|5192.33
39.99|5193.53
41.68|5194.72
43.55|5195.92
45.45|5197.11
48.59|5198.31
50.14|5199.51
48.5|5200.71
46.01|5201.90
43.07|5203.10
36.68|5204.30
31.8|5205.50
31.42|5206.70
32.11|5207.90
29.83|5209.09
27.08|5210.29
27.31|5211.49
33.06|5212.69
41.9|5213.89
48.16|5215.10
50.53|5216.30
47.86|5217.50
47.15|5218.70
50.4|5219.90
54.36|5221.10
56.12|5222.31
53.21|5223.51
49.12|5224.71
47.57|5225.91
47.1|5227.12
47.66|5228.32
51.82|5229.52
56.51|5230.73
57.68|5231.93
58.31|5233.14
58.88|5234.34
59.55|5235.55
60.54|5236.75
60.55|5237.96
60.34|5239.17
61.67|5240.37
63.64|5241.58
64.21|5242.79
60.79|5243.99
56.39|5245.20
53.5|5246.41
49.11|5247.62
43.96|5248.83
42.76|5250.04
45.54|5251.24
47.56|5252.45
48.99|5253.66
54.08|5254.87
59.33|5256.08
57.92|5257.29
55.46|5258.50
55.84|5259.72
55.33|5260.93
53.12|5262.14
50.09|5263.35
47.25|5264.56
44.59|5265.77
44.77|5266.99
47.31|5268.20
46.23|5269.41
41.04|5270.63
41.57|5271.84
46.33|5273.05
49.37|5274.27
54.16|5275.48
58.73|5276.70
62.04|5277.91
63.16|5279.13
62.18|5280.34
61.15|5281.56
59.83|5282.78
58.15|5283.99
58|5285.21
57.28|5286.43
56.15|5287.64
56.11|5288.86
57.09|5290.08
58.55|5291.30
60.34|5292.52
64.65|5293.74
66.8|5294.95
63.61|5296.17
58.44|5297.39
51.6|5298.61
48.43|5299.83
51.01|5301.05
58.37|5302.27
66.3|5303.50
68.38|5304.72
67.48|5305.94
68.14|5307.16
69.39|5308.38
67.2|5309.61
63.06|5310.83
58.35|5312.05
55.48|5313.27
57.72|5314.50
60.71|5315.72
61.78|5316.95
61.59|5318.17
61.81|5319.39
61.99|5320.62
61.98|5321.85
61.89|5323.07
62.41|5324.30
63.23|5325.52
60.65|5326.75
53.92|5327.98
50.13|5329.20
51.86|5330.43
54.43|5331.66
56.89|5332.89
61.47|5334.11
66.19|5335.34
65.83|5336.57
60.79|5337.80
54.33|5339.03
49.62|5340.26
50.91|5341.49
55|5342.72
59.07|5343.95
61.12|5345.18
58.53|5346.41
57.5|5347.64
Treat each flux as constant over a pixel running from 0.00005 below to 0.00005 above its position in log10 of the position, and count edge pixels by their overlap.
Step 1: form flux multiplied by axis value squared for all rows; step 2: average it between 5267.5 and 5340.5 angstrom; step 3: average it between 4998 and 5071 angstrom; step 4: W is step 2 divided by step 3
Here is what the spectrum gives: 1.76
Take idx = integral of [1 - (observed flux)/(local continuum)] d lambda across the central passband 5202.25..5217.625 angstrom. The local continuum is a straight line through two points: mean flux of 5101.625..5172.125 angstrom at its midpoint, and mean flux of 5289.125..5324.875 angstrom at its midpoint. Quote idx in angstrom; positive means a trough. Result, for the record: 3.9 angstrom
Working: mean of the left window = 40.3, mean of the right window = 61.1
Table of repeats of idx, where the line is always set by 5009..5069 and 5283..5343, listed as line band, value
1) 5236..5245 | -1.3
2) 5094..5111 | 0.7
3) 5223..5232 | 0.3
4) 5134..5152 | 0.9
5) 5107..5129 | 1.5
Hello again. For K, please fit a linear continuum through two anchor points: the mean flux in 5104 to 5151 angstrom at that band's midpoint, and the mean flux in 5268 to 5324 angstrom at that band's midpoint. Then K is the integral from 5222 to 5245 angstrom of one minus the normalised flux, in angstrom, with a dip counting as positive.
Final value -2.1 angstrom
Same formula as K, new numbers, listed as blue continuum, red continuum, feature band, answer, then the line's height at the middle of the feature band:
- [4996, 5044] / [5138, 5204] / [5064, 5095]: -2.0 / 37.4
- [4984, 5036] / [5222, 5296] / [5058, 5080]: 2.0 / 41.5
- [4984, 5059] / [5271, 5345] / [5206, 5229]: 3.9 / 52.1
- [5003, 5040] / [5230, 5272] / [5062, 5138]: 3.9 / 42.1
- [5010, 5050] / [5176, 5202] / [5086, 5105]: -3.2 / 36.7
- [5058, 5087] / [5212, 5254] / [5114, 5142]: 1.4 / 43.1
